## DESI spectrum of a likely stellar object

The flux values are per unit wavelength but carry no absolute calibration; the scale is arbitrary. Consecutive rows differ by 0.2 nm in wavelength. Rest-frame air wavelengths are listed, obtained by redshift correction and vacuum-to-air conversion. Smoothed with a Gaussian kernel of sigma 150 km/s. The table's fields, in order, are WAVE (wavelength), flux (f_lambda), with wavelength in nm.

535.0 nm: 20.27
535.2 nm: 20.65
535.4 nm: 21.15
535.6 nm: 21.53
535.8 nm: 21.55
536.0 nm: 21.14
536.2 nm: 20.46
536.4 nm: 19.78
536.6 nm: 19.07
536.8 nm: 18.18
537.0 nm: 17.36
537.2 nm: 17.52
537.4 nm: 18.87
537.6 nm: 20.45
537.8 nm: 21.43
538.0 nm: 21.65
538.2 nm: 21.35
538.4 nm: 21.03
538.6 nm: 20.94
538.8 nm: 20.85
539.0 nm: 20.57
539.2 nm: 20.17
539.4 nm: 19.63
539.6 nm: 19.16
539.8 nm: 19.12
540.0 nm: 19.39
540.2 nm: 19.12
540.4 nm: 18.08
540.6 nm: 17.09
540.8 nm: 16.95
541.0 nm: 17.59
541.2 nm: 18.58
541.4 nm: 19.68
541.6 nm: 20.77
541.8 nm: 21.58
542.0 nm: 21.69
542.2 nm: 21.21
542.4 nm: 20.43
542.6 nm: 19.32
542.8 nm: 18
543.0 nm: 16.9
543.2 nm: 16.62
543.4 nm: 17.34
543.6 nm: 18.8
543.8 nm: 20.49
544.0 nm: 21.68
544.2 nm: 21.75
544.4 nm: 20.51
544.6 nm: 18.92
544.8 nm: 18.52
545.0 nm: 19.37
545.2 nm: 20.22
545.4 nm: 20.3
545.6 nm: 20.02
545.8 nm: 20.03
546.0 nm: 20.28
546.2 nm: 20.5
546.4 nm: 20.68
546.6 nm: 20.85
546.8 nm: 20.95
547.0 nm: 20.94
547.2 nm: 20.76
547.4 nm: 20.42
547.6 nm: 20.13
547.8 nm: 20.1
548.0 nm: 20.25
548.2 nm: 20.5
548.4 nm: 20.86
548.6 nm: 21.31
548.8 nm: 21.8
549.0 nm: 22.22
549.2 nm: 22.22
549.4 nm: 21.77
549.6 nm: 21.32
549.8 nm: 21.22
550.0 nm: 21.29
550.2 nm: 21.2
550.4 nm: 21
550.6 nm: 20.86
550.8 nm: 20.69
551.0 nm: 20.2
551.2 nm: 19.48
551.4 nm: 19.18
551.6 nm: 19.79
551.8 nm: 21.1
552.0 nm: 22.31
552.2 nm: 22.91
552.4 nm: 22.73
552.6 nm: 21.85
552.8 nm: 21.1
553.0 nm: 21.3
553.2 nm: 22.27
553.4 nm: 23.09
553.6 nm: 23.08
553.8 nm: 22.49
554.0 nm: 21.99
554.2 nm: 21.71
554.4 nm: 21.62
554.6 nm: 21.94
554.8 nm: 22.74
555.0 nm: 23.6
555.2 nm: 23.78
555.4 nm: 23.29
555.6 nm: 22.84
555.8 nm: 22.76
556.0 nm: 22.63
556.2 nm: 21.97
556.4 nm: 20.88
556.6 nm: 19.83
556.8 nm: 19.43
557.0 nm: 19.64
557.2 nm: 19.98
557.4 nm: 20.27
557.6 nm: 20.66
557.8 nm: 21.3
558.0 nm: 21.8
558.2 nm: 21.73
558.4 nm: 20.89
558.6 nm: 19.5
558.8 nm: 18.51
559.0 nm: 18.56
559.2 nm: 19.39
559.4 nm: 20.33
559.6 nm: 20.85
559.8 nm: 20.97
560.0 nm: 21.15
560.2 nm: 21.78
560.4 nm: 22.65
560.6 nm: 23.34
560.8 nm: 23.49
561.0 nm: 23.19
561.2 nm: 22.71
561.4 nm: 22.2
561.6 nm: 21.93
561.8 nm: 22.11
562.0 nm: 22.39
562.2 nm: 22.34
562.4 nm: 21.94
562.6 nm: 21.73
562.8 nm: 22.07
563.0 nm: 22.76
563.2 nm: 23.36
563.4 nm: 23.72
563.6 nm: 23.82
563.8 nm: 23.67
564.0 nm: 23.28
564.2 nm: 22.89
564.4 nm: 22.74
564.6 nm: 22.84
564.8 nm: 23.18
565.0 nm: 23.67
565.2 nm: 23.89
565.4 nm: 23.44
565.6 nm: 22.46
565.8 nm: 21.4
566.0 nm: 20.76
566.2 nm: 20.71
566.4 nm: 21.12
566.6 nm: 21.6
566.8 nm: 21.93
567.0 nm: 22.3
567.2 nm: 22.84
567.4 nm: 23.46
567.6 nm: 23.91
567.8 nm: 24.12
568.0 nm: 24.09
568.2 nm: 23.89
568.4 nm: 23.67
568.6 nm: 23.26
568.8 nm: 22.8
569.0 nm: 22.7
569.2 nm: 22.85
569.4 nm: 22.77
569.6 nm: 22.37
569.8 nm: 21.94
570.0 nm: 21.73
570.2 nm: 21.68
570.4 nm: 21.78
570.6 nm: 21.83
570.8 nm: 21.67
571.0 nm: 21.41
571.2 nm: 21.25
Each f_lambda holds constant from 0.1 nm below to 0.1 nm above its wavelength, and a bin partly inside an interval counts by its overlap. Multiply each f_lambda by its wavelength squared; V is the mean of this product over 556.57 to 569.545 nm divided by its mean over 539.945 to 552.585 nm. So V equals 1.16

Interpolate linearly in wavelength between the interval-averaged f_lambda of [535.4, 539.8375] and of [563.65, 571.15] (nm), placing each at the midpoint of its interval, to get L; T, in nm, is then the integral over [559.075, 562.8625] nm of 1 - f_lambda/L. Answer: 0.03 nm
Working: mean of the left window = 20.1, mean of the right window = 22.6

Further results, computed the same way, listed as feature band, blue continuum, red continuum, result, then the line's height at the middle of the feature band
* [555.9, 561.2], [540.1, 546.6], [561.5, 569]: 0.19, 21.8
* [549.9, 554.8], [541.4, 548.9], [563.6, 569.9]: -0.11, 21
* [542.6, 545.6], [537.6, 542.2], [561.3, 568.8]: 0.16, 20.4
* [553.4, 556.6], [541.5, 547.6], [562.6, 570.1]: -0.16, 21.3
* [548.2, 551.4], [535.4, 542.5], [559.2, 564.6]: -0.01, 21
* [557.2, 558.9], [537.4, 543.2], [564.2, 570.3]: 0.09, 21.6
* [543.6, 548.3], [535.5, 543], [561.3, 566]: 0.05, 20.6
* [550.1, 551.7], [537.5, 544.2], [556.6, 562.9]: 0.02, 20.5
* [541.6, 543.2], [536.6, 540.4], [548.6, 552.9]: 0.04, 20.2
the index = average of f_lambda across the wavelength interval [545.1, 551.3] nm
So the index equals 20.8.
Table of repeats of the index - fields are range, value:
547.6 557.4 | 21.5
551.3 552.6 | 21.4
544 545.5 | 20.1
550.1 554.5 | 21.5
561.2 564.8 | 22.7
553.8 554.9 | 22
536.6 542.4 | 19.6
